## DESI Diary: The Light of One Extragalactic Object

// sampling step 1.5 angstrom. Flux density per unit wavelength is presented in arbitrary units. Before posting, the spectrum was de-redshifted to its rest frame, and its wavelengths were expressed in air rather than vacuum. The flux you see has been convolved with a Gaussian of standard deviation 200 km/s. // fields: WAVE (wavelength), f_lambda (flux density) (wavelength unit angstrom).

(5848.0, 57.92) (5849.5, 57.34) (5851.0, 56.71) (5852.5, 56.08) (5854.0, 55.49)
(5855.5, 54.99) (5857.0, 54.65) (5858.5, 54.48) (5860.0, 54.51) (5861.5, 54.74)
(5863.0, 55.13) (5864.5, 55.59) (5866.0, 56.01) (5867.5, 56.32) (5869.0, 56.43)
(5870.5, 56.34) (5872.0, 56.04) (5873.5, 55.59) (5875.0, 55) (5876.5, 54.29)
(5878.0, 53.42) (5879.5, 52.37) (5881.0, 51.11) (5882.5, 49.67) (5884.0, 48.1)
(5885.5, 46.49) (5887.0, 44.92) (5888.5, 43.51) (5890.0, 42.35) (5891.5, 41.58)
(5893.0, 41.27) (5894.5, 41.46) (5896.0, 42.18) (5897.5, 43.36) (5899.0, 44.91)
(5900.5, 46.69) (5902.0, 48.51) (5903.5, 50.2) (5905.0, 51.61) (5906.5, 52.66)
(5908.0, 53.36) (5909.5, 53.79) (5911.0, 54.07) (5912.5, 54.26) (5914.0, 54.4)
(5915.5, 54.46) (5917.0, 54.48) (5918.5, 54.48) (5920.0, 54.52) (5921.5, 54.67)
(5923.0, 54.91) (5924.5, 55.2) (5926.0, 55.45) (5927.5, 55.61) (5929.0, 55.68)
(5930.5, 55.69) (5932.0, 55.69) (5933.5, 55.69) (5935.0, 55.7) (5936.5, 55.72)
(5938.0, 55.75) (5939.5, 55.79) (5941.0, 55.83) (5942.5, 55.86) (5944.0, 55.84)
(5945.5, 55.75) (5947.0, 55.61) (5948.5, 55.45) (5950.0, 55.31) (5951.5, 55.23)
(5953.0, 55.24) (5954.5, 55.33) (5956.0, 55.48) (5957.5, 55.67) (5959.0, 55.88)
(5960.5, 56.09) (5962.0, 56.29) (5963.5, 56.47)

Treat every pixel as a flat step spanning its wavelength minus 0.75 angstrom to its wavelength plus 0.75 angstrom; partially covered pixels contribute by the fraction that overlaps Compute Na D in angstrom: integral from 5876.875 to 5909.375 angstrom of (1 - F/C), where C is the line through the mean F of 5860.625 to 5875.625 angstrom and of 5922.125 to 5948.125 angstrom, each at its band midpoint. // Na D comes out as 4.9 angstrom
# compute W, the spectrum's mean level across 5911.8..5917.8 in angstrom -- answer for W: 54.4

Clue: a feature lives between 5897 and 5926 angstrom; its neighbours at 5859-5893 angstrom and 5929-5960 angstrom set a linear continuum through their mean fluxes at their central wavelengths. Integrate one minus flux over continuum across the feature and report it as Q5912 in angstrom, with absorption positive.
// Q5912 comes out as 0.8 angstrom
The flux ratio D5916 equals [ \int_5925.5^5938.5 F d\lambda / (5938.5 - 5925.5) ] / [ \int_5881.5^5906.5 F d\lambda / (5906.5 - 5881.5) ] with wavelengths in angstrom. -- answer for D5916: 1.2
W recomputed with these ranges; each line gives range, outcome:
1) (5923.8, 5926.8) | 55.3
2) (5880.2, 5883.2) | 50.4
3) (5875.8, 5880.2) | 53.4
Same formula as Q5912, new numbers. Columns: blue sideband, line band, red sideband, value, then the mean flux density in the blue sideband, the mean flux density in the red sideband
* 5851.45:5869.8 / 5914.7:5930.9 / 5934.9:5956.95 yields 0.16 angstrom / 55.4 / 55.6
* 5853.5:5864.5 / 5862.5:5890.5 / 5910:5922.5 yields 1.36 angstrom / 54.9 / 54.4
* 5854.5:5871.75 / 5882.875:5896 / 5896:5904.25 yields 1.39 angstrom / 55.4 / 46.3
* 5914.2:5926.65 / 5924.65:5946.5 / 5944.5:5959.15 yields -0.24 angstrom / 54.7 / 55.5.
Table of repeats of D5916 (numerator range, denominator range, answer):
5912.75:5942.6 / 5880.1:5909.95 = 1.18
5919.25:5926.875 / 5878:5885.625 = 1.10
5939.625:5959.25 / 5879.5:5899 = 1.24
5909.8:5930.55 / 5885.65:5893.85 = 1.27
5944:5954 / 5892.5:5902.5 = 1.26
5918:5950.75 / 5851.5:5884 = 1.02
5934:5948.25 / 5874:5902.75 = 1.19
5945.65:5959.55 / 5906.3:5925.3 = 1.02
